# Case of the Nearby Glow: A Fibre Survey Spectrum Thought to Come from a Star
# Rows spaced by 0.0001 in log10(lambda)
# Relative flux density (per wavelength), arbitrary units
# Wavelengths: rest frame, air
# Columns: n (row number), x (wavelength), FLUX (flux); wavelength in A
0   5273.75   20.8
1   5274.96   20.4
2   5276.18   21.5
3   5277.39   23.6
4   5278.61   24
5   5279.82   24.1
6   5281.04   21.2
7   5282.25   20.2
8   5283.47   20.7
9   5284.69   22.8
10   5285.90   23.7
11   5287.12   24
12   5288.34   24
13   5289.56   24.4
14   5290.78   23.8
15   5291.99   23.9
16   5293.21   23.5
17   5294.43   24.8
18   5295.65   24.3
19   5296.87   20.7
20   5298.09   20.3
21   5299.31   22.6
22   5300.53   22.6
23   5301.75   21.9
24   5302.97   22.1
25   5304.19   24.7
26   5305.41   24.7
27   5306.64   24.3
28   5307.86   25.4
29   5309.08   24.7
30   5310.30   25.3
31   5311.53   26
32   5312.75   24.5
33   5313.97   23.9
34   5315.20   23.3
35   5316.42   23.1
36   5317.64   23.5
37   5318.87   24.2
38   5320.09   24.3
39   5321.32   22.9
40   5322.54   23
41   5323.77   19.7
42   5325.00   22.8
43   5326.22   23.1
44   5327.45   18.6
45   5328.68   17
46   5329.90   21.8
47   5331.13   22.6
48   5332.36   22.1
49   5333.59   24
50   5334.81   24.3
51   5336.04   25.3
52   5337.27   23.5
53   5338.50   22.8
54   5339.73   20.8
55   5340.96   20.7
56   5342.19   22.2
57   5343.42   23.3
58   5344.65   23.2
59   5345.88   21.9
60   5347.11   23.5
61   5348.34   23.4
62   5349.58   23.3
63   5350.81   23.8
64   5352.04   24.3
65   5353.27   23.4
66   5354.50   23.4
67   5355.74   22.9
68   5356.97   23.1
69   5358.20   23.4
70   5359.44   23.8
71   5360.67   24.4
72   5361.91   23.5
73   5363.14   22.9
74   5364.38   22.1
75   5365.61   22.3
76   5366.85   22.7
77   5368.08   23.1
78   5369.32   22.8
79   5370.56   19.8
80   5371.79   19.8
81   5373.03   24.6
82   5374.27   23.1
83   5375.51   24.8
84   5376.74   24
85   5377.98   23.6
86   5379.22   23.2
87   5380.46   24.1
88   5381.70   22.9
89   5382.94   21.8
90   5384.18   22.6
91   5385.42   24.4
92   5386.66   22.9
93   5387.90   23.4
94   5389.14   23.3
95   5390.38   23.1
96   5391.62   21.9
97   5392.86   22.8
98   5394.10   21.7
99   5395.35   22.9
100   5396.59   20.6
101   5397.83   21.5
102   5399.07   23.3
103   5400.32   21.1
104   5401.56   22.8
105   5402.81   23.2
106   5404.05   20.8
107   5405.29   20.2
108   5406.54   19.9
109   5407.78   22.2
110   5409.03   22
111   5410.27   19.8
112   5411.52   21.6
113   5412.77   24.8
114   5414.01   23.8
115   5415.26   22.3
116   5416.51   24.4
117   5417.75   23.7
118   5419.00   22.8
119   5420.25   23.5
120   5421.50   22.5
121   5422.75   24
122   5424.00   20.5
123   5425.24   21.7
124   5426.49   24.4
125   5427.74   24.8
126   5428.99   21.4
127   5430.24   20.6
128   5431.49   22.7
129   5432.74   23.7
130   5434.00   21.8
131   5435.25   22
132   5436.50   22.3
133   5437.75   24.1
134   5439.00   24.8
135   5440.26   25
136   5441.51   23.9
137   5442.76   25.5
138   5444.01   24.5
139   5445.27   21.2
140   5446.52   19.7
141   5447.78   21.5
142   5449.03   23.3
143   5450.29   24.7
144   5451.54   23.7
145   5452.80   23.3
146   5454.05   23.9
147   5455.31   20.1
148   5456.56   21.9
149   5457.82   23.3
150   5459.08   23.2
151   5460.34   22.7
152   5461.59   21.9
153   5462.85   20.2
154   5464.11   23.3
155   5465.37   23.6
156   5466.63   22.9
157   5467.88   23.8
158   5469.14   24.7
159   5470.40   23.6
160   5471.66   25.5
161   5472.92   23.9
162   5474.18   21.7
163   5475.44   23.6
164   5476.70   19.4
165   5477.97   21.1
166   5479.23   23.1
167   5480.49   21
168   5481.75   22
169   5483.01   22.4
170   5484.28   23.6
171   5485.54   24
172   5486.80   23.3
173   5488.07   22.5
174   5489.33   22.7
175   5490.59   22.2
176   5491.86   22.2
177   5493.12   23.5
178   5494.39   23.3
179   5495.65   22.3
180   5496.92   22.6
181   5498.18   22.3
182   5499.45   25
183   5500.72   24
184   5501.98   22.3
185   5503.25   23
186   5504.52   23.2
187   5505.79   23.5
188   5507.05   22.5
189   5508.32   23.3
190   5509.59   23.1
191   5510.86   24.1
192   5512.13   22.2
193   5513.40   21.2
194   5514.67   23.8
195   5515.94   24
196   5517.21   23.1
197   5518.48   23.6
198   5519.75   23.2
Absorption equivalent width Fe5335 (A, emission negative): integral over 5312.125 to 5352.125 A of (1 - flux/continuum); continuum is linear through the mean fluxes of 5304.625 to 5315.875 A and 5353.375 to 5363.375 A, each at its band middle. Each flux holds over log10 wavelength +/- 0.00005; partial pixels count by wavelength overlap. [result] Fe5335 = 2.28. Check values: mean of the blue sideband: 24.7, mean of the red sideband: 23.4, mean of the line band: 22.7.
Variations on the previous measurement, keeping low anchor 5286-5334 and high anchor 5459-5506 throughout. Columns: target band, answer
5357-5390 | 0.0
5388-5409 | 0.9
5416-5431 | 0.1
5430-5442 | -0.1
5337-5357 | 0.2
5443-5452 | 0.1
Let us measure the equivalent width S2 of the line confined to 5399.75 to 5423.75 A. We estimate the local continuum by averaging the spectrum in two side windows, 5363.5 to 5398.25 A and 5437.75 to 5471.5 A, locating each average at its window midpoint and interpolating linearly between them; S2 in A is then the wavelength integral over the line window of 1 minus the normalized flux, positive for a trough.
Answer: 0.6 A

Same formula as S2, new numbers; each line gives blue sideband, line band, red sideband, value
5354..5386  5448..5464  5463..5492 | 0.1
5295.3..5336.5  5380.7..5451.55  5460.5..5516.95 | 0.9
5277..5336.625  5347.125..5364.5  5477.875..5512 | -0.3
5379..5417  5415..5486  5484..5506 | -0.4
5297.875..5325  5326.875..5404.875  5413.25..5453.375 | 2.1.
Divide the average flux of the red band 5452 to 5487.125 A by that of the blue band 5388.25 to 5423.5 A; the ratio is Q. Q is 1.02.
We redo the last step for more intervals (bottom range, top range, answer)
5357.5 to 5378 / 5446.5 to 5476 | 1.00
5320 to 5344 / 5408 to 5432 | 1.02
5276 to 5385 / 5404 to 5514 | 0.99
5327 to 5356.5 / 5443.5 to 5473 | 1.01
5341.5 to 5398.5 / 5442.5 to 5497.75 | 0.99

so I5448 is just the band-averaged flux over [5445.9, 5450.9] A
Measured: 22.3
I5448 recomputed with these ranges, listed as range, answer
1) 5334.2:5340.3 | 23.4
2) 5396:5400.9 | 21.6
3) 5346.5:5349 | 23.4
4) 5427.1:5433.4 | 22.6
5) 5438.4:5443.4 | 24.8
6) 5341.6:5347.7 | 22.8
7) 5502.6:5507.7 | 23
